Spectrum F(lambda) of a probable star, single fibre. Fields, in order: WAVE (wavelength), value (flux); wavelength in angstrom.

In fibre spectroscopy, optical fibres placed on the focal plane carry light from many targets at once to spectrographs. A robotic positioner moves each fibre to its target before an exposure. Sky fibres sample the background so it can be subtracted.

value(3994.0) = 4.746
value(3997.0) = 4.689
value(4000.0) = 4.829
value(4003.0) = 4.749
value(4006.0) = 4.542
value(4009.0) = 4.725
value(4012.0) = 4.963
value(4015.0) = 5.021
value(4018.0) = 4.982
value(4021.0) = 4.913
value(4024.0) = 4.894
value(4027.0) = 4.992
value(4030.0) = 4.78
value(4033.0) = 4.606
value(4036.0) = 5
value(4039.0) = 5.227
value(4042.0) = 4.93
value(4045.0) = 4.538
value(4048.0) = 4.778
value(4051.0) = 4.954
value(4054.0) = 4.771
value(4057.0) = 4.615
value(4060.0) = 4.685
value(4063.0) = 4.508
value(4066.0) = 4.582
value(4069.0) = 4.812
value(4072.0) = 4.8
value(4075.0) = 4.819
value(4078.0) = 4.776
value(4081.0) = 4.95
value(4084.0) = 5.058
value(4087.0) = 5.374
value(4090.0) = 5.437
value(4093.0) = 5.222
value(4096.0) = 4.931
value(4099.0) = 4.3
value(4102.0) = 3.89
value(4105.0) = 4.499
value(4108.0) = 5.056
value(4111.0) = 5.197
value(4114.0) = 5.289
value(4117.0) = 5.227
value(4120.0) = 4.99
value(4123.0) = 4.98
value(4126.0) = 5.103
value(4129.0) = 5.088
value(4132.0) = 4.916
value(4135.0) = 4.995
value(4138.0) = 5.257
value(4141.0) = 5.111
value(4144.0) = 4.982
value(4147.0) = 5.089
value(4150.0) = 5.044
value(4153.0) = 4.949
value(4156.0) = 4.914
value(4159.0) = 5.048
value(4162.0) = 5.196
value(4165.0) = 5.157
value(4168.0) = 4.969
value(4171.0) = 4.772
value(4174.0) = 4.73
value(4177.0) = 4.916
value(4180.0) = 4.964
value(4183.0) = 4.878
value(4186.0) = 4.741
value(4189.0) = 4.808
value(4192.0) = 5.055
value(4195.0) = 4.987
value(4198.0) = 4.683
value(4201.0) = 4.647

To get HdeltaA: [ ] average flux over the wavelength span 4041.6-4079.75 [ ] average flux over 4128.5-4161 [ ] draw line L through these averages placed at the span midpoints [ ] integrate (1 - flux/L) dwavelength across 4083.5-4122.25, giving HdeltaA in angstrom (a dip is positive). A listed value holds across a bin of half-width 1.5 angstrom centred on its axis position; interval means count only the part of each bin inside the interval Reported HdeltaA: -0.6 angstrom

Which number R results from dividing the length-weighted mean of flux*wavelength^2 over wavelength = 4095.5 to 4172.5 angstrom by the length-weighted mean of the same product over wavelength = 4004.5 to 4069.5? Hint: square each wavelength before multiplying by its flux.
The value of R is 1.08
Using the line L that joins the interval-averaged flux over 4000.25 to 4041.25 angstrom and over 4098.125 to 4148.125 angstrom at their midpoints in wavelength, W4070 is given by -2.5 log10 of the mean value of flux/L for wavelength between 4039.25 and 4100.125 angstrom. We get 0.01 mag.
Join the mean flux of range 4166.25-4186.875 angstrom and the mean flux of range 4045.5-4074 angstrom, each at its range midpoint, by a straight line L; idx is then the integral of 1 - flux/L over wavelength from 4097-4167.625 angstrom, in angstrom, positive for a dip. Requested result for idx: -2.4 angstrom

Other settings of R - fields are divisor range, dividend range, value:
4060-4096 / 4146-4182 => 1.05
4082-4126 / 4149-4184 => 1.03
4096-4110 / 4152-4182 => 1.13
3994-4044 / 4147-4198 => 1.10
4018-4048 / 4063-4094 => 1.04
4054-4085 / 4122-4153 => 1.10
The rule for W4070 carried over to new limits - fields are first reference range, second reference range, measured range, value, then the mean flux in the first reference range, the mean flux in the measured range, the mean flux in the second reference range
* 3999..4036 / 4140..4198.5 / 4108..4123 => -0.05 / 4.84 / 5.14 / 4.95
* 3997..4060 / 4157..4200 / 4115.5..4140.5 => -0.04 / 4.83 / 5.07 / 4.92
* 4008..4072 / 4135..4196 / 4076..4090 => -0.04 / 4.82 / 5.07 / 4.98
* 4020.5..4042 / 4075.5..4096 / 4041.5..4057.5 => 0.05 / 4.92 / 4.76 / 5.11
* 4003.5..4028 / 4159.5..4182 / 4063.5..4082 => 0.03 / 4.87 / 4.77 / 4.96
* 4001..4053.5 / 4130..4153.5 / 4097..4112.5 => 0.09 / 4.86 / 4.6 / 5.05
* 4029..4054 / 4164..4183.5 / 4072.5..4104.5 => 0.00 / 4.85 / 4.86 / 4.91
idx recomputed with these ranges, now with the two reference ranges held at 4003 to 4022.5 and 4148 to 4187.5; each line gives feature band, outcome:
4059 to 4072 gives 0.6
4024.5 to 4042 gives -0.2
